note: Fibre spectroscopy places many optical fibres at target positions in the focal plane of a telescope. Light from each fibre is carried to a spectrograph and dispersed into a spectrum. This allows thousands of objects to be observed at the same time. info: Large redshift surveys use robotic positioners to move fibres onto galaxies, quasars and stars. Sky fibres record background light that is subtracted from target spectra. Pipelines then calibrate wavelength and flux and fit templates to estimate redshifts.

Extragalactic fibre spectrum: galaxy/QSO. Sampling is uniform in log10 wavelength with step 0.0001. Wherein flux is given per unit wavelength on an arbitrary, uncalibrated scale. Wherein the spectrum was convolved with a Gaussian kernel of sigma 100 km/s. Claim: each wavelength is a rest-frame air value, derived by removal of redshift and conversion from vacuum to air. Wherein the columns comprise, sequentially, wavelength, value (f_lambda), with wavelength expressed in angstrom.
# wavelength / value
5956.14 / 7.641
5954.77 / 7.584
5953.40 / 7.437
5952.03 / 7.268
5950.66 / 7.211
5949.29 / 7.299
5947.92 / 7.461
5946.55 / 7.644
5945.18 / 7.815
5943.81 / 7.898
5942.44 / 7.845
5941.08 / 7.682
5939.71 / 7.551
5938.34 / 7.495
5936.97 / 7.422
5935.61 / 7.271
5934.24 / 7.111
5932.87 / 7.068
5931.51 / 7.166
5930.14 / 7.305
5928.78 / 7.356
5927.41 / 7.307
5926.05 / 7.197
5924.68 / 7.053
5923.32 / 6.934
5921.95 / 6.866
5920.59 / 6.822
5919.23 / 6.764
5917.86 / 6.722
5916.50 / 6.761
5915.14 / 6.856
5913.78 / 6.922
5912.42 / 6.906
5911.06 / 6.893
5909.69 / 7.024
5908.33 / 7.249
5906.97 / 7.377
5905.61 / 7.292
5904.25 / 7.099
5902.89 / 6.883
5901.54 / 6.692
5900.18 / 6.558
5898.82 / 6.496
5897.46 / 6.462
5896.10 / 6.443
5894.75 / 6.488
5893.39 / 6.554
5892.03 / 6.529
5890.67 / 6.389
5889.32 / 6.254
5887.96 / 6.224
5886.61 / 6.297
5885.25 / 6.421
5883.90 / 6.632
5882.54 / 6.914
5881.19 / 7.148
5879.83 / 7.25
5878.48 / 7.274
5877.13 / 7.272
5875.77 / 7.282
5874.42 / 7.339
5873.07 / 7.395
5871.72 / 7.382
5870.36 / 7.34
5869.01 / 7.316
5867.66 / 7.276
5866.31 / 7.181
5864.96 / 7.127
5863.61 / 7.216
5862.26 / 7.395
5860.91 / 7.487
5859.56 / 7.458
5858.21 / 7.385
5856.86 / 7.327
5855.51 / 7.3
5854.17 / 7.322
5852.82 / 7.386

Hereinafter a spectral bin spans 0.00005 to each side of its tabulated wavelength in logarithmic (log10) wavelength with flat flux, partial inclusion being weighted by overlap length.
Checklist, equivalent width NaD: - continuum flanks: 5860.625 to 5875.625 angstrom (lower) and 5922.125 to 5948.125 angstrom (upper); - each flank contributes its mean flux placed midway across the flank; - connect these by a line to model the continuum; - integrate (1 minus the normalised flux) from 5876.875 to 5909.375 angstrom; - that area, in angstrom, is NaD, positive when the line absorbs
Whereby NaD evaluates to 2.6 angstrom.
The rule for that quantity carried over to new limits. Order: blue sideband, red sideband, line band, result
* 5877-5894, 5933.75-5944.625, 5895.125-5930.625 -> 1.0 angstrom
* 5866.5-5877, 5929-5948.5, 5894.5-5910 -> 1.2 angstrom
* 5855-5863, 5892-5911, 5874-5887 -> 0.2 angstrom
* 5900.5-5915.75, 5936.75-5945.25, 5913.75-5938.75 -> 1.0 angstrom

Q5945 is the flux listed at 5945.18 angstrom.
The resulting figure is 7.815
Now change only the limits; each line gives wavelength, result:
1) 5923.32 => 6.934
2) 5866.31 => 7.181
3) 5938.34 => 7.495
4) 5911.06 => 6.893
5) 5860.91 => 7.487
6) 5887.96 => 6.224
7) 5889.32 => 6.254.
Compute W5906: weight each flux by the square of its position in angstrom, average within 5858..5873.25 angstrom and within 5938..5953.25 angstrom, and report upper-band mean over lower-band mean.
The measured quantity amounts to 1.06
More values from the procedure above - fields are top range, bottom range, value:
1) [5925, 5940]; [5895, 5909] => 1.07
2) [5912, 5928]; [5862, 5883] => 0.97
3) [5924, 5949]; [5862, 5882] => 1.04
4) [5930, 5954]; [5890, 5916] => 1.11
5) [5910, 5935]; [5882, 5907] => 1.07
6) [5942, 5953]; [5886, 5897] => 1.20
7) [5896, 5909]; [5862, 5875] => 0.95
